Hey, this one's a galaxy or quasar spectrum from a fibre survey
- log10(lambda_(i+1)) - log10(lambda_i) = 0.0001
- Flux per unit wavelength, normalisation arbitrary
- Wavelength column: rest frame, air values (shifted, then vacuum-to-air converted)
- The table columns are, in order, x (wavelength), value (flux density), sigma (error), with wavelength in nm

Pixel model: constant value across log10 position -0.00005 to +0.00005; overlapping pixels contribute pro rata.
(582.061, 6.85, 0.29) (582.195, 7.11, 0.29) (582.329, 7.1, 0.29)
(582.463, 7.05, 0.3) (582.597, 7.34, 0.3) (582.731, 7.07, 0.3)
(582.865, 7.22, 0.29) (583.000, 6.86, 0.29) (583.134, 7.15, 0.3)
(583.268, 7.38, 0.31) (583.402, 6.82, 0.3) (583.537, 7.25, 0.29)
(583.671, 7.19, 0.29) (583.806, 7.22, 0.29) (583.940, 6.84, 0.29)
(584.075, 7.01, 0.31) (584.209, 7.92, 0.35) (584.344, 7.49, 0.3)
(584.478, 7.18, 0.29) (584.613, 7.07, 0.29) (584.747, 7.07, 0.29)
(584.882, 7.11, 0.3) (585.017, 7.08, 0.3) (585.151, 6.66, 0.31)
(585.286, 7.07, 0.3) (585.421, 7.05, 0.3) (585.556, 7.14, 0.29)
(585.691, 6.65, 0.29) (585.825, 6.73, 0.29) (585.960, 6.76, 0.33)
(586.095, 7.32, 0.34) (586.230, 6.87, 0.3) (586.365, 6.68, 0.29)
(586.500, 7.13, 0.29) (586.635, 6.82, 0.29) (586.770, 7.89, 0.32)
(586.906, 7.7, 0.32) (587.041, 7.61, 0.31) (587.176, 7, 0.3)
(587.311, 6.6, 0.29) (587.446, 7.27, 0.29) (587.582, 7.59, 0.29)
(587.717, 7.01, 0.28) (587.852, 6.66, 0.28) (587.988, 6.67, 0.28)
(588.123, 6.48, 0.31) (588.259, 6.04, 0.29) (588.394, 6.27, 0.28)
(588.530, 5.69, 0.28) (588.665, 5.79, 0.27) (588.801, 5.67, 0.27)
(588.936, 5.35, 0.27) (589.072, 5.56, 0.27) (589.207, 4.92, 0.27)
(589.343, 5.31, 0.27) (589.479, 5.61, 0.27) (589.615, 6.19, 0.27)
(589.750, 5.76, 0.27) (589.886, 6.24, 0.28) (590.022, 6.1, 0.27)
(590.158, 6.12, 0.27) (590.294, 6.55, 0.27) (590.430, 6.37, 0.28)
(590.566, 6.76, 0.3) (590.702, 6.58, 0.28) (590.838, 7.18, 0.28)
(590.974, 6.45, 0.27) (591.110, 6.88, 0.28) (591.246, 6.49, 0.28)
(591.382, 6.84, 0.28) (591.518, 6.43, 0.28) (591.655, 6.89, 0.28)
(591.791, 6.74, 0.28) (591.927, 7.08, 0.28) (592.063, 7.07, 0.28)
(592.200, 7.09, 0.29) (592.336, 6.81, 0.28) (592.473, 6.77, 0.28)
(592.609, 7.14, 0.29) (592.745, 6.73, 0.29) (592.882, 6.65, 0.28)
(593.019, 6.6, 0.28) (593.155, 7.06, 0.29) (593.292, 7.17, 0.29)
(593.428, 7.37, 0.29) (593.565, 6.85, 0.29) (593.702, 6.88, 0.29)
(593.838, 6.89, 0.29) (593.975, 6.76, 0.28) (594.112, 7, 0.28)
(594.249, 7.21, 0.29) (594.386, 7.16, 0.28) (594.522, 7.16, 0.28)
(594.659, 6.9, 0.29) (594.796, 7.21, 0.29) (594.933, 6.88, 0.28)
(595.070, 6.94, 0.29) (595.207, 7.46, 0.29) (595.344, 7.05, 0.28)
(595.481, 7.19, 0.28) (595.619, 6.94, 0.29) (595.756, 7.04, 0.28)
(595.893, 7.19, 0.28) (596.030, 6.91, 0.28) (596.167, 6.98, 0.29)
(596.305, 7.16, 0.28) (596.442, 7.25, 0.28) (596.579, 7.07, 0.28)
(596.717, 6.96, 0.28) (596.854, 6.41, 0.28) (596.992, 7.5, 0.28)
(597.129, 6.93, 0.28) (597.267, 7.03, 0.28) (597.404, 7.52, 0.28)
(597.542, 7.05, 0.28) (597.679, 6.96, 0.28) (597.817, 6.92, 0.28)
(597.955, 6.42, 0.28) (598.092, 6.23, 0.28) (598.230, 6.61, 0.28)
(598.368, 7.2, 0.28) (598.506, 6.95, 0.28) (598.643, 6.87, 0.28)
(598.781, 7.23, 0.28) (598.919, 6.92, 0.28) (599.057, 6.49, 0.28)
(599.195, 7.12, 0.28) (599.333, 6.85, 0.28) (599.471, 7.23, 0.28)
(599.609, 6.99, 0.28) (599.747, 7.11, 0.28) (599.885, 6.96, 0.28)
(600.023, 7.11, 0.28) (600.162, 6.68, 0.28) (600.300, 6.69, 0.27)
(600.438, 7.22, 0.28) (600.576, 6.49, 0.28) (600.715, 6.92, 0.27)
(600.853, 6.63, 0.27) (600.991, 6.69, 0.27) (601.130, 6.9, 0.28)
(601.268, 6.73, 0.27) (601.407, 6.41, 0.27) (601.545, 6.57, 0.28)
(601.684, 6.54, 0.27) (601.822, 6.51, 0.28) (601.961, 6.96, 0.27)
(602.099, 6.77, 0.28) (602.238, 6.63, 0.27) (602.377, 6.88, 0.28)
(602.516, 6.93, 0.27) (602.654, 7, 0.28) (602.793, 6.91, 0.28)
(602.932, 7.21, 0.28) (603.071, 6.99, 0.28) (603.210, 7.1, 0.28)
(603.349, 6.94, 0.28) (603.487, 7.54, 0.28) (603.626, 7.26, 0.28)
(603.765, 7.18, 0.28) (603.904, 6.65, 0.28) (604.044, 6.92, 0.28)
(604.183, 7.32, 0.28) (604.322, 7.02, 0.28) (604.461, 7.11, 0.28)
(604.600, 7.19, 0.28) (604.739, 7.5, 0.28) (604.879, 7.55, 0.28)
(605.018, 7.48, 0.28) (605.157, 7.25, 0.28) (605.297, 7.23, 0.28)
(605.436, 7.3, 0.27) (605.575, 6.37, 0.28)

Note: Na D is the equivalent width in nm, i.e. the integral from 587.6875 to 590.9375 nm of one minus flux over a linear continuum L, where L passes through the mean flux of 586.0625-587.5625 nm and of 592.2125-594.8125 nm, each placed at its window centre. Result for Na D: 0.451 nm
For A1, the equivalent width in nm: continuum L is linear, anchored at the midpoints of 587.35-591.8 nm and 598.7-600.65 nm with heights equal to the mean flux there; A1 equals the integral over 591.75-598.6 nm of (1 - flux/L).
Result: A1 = -0.338 nm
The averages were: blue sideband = 6.31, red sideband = 6.93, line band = 6.98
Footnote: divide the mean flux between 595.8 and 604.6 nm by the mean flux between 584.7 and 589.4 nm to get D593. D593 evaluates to 1.04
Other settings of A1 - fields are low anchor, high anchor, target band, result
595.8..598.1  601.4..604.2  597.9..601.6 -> 0.07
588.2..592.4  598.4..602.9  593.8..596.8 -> -0.23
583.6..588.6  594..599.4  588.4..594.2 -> 0.42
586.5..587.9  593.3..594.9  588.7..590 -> 0.28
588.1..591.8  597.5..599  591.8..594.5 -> -0.22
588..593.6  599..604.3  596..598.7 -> -0.09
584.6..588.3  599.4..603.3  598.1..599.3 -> 0.00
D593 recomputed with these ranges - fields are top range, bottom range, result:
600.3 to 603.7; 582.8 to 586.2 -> 0.97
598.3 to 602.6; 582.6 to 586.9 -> 0.96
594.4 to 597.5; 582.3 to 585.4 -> 0.99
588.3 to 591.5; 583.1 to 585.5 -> 0.86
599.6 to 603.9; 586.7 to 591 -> 1.07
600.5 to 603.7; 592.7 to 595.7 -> 0.98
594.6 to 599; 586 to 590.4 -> 1.08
